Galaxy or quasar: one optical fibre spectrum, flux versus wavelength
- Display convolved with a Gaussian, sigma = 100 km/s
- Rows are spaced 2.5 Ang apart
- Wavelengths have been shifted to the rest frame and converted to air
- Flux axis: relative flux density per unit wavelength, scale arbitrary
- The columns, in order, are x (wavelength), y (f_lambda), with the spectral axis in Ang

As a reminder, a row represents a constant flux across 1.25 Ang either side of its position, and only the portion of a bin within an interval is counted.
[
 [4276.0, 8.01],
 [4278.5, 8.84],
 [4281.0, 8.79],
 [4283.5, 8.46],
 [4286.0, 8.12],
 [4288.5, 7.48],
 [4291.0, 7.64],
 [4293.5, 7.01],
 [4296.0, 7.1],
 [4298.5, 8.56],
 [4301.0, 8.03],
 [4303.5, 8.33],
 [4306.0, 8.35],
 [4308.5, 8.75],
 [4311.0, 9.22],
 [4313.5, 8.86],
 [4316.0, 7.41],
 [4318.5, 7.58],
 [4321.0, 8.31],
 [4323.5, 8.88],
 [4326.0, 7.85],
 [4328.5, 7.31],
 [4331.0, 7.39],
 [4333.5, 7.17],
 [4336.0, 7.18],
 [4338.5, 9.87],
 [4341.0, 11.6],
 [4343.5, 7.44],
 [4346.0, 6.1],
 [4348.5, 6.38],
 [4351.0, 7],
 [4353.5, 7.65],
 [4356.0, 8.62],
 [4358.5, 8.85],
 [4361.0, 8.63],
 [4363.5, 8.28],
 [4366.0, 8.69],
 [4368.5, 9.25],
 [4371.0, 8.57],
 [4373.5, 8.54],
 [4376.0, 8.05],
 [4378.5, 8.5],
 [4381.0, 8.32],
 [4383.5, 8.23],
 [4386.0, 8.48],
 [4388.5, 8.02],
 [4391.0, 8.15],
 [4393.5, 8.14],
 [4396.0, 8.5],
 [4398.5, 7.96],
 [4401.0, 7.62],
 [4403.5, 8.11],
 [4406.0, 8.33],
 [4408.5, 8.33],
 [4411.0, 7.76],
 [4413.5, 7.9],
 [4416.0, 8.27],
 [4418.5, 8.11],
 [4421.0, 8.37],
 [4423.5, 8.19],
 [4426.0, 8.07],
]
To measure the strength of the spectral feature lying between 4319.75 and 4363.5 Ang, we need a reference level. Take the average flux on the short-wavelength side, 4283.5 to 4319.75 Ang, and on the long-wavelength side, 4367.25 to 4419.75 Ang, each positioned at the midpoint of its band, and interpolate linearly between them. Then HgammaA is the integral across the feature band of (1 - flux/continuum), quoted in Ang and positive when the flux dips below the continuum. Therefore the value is 0.6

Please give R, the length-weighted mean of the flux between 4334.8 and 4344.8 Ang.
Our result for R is 9.02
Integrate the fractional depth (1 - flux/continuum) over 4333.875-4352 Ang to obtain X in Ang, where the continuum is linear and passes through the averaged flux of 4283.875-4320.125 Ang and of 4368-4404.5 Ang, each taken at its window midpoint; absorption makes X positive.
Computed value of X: 0.5 Ang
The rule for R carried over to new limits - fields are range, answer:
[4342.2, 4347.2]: 6.83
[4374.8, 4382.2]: 8.29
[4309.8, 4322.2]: 8.27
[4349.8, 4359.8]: 8.04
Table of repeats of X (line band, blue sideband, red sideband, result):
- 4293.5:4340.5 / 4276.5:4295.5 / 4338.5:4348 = 0.5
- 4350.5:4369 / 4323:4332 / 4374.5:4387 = -0.6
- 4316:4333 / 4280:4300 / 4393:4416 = 0.3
